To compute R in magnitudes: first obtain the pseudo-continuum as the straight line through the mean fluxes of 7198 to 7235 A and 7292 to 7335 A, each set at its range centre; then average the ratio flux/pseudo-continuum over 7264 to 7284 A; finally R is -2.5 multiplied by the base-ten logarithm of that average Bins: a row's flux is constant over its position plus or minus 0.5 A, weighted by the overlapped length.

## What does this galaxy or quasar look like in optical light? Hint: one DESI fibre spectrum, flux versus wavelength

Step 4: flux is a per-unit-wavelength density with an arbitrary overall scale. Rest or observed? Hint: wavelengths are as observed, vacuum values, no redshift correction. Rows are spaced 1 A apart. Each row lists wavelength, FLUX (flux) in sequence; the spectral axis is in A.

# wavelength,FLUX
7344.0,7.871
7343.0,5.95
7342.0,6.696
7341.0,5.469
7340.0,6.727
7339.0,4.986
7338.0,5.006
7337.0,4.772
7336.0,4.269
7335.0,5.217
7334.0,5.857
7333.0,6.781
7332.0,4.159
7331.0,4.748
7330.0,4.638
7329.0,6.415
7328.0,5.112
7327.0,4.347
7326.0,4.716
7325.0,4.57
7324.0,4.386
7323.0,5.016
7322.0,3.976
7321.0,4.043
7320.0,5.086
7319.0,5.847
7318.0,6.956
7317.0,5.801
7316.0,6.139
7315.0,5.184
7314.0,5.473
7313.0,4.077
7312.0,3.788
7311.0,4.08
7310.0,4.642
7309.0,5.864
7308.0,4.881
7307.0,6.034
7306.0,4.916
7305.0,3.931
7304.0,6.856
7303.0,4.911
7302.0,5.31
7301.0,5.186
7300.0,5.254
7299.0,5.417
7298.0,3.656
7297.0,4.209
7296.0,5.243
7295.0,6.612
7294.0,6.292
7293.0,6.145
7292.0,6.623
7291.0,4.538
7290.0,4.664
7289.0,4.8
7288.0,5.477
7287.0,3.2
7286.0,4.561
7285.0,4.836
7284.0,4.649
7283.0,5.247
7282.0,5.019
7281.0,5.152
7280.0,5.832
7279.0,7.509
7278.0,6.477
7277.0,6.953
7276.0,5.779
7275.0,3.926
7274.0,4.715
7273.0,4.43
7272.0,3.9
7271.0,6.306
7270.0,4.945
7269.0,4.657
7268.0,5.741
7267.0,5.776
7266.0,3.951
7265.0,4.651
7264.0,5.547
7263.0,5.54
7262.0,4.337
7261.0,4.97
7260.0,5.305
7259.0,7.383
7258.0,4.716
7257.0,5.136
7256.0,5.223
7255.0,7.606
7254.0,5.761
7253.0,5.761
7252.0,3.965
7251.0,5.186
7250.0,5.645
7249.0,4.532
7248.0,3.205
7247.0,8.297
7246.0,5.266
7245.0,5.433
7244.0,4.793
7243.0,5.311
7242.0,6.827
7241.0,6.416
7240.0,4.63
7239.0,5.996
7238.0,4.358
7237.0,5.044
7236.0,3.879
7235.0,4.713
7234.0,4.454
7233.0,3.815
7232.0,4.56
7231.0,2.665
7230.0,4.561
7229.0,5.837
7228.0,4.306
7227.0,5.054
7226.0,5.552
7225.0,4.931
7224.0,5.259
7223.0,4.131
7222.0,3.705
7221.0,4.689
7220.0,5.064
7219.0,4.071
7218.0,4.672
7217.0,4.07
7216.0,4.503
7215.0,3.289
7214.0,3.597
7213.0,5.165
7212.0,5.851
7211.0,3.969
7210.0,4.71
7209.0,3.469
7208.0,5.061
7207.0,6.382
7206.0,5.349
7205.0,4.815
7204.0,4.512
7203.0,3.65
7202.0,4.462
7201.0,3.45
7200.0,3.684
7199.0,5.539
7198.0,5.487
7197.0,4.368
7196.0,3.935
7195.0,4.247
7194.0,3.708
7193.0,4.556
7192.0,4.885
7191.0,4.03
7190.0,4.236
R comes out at -0.082 mag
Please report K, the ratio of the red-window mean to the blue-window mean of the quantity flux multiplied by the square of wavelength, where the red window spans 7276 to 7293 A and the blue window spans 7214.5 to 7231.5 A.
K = 1.22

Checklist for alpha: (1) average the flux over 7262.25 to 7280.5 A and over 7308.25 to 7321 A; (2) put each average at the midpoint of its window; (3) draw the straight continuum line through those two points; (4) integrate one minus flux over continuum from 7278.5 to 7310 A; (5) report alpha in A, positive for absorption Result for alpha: 0.1 A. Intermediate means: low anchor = 5.35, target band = 5.24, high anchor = 5.19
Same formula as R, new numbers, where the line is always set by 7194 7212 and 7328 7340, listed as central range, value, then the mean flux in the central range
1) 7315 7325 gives -0.012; 5.21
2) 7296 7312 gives 0.021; 4.98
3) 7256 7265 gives -0.101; 5.32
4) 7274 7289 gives -0.071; 5.29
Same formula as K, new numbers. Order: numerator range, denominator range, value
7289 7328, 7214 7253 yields 1.09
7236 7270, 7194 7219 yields 1.20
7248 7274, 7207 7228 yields 1.15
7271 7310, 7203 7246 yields 1.13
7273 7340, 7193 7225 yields 1.18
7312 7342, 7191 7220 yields 1.19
